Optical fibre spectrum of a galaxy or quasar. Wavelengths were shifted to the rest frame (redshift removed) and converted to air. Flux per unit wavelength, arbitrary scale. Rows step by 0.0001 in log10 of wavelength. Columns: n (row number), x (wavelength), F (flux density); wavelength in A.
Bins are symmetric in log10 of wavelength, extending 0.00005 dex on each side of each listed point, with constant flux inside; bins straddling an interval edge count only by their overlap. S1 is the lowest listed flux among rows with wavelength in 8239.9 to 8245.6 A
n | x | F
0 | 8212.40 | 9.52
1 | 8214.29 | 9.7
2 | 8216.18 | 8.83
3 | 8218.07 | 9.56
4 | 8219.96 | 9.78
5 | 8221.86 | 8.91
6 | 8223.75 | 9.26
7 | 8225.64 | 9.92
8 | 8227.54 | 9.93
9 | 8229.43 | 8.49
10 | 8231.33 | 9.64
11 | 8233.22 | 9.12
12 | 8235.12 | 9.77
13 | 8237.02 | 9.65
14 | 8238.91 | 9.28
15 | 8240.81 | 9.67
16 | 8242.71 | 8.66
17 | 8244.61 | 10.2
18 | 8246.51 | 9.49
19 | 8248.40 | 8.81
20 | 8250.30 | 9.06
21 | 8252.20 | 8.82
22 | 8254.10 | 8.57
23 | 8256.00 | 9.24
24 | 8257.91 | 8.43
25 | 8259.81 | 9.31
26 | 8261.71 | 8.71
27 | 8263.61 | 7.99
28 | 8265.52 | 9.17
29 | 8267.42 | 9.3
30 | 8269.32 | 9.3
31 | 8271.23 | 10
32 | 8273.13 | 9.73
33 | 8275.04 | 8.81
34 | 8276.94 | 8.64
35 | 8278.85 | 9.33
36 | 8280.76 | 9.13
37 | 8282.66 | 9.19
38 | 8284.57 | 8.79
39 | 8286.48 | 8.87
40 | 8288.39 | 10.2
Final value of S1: 8.66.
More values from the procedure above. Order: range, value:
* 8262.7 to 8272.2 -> 7.99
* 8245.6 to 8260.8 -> 8.43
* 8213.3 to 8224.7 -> 8.83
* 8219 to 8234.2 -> 8.49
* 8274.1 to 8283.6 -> 8.64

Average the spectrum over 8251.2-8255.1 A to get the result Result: 8.71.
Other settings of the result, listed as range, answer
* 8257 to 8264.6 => 8.61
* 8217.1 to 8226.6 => 9.48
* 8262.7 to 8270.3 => 8.94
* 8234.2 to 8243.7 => 9.4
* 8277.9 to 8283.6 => 9.22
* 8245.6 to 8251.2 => 9.13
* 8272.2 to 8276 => 9.27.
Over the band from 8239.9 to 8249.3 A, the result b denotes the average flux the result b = 9.37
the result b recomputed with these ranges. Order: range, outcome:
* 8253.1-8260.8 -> 8.88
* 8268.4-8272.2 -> 9.65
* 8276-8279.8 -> 8.98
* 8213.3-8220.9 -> 9.48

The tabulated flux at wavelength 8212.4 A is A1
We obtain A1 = 9.52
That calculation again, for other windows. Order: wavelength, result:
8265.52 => 9.17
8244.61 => 10.2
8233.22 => 9.12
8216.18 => 8.83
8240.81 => 9.67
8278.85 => 9.33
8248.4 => 8.81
